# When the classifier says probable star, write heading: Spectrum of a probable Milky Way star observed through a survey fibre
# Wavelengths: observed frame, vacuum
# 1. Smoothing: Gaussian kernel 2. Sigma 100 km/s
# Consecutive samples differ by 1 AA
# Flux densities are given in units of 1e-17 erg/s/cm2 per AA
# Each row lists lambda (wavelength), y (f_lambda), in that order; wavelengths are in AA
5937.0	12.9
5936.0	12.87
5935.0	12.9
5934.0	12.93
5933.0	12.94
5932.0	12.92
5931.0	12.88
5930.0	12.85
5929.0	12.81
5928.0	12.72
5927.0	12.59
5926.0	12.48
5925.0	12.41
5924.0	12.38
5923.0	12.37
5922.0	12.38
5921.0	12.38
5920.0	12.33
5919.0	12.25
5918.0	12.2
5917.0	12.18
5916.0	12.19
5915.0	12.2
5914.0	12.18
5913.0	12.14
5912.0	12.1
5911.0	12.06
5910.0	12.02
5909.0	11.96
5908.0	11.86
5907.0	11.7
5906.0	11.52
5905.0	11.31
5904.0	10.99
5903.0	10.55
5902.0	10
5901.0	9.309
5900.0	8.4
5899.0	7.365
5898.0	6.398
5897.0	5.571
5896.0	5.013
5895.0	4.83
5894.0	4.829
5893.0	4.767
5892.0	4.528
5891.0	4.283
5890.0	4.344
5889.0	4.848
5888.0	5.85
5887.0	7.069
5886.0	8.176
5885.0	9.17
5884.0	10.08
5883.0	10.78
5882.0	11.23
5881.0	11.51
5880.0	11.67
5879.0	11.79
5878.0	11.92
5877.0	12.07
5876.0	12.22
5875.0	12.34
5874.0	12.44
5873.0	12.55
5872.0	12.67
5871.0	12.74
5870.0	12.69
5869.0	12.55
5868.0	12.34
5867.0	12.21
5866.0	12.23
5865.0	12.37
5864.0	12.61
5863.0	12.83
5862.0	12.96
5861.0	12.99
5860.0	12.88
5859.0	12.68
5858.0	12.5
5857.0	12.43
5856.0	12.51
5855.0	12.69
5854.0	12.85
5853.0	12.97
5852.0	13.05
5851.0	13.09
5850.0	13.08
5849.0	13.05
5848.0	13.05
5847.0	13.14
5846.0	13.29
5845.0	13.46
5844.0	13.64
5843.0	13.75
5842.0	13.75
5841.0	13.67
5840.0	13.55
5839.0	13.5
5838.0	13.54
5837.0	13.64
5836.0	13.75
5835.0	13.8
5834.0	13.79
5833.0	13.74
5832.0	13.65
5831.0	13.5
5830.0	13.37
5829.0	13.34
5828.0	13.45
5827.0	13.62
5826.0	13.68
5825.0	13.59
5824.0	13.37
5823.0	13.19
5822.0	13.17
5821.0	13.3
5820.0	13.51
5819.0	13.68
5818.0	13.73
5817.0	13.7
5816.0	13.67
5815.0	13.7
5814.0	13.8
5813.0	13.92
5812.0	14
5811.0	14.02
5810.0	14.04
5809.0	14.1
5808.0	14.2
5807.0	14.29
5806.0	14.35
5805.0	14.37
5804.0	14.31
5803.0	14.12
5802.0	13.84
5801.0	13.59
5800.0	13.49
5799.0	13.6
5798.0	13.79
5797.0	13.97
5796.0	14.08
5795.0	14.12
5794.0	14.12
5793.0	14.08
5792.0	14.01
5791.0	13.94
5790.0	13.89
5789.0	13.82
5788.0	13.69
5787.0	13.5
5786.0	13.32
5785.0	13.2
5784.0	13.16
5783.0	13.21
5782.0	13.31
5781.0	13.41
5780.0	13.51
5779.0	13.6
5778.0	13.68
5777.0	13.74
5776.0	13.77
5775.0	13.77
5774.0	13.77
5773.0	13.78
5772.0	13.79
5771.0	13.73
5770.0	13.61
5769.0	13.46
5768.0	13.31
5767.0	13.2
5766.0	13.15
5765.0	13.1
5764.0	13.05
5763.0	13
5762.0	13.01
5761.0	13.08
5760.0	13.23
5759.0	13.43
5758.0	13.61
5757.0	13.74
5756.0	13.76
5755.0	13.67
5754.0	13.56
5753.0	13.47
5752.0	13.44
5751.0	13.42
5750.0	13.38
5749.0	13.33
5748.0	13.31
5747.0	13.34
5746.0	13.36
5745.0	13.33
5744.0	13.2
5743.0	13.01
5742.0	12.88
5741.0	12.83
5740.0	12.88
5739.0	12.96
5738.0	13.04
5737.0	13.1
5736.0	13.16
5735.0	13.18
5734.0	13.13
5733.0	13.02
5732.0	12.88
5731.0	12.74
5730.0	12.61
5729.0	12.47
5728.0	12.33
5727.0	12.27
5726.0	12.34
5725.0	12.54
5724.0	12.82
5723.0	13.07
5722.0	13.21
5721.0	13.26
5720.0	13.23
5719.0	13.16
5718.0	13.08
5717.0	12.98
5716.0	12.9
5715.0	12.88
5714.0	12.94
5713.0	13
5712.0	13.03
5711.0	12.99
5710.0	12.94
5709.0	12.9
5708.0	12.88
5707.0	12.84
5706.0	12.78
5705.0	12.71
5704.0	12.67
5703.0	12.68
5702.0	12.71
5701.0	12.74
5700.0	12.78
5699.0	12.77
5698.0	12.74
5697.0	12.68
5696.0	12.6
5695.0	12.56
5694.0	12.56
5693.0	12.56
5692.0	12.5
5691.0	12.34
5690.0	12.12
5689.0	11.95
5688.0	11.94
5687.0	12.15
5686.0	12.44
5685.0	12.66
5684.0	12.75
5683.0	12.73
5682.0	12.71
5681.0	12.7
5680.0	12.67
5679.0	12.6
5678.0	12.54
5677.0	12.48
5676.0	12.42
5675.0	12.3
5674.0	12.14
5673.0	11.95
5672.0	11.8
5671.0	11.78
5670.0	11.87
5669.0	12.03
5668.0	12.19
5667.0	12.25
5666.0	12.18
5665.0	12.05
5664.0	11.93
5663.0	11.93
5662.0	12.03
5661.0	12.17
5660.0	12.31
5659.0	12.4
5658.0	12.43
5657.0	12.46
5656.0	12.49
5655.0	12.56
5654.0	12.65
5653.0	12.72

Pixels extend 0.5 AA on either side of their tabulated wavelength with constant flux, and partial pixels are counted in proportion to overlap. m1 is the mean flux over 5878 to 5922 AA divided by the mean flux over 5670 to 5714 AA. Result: 0.8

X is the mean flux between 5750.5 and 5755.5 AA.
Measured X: 13.5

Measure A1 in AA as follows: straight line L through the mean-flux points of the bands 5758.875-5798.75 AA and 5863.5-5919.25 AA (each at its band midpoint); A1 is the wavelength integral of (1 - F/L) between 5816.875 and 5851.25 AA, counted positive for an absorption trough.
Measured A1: -4.6 AA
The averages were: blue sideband 13.6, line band 13.5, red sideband 10.2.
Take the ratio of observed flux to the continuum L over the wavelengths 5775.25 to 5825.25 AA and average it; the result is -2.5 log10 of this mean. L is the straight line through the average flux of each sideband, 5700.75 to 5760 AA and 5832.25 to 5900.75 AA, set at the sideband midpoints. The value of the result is -0.142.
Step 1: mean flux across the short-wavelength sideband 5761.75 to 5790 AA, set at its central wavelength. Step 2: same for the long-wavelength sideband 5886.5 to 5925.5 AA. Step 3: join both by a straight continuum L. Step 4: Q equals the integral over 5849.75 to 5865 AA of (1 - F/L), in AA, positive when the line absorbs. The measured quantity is -2.4 AA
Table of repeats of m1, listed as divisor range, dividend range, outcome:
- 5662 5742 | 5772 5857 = 1.08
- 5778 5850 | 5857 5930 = 0.78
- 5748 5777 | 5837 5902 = 0.81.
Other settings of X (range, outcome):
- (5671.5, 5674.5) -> 12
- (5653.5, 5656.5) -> 12.6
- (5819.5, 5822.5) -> 13.3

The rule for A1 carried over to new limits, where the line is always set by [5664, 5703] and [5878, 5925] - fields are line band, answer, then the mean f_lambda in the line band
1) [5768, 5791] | -4.84 AA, 13.6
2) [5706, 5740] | -2.84 AA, 12.9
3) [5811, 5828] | -4.56 AA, 13.6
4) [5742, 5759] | -2.71 AA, 13.4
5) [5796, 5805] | -2.40 AA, 13.9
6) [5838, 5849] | -3.19 AA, 13.5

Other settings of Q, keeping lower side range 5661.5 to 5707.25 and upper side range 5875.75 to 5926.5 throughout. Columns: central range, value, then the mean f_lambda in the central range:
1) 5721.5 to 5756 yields -3.7 AA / 13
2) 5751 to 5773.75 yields -3.8 AA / 13.4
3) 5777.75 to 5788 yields -1.9 AA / 13.4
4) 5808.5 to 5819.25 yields -2.9 AA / 13.9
